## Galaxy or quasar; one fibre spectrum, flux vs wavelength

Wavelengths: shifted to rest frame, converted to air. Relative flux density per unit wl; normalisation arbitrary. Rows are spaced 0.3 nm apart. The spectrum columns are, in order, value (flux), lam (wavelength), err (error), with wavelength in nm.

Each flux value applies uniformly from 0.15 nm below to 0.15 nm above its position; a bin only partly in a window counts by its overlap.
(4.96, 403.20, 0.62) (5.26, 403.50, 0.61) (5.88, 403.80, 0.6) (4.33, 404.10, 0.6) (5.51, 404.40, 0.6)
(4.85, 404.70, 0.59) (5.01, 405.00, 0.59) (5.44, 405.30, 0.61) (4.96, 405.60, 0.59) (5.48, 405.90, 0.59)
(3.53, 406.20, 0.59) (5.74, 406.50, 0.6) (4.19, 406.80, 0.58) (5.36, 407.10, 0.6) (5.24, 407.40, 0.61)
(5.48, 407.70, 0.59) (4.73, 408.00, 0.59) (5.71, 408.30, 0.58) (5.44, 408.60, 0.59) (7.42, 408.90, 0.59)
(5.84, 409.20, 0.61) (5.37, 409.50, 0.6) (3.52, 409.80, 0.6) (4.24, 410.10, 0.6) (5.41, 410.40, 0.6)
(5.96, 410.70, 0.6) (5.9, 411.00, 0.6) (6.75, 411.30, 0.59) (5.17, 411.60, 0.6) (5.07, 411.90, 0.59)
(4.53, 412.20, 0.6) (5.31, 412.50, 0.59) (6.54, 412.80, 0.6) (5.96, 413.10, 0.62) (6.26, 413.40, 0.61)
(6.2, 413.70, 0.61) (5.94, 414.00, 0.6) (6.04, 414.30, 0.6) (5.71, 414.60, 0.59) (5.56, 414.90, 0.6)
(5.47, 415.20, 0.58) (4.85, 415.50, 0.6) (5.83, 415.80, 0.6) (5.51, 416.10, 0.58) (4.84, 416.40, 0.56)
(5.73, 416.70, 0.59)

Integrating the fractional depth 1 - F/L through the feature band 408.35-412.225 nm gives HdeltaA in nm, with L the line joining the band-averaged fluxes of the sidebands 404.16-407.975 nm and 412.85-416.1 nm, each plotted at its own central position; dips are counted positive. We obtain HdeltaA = -0.04 nm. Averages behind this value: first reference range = 5.04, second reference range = 5.79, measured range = 5.47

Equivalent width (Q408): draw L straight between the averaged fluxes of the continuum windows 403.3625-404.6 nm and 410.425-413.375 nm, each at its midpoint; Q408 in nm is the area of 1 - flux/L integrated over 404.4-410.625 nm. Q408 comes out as 0.31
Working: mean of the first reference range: 5.23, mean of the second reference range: 5.7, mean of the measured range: 5.17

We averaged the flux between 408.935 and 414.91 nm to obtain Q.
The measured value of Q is 5.6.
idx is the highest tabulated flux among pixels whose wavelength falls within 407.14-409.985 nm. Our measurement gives 7.42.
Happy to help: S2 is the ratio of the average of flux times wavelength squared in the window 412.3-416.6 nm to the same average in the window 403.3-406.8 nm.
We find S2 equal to 1.18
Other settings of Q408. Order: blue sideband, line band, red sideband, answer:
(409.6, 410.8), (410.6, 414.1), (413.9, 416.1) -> -0.448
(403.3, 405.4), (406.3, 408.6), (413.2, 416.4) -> 0.062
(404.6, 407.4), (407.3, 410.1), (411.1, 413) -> -0.064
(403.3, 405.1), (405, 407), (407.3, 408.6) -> 0.118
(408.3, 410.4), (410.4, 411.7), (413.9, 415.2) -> -0.103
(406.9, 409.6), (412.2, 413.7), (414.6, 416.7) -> -0.114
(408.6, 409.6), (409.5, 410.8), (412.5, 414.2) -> 0.280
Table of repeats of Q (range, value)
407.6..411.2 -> 5.44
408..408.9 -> 5.74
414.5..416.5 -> 5.4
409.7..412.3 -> 5.22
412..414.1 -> 5.8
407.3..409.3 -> 5.7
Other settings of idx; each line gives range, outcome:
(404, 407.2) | 5.74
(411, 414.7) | 6.75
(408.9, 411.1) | 5.96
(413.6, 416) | 6.2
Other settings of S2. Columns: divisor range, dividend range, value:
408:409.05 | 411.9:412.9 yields 0.91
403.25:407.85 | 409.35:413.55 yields 1.10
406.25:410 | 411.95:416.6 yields 1.10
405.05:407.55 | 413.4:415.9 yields 1.20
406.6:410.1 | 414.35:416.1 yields 1.08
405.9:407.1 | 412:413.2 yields 1.21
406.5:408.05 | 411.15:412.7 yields 1.09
